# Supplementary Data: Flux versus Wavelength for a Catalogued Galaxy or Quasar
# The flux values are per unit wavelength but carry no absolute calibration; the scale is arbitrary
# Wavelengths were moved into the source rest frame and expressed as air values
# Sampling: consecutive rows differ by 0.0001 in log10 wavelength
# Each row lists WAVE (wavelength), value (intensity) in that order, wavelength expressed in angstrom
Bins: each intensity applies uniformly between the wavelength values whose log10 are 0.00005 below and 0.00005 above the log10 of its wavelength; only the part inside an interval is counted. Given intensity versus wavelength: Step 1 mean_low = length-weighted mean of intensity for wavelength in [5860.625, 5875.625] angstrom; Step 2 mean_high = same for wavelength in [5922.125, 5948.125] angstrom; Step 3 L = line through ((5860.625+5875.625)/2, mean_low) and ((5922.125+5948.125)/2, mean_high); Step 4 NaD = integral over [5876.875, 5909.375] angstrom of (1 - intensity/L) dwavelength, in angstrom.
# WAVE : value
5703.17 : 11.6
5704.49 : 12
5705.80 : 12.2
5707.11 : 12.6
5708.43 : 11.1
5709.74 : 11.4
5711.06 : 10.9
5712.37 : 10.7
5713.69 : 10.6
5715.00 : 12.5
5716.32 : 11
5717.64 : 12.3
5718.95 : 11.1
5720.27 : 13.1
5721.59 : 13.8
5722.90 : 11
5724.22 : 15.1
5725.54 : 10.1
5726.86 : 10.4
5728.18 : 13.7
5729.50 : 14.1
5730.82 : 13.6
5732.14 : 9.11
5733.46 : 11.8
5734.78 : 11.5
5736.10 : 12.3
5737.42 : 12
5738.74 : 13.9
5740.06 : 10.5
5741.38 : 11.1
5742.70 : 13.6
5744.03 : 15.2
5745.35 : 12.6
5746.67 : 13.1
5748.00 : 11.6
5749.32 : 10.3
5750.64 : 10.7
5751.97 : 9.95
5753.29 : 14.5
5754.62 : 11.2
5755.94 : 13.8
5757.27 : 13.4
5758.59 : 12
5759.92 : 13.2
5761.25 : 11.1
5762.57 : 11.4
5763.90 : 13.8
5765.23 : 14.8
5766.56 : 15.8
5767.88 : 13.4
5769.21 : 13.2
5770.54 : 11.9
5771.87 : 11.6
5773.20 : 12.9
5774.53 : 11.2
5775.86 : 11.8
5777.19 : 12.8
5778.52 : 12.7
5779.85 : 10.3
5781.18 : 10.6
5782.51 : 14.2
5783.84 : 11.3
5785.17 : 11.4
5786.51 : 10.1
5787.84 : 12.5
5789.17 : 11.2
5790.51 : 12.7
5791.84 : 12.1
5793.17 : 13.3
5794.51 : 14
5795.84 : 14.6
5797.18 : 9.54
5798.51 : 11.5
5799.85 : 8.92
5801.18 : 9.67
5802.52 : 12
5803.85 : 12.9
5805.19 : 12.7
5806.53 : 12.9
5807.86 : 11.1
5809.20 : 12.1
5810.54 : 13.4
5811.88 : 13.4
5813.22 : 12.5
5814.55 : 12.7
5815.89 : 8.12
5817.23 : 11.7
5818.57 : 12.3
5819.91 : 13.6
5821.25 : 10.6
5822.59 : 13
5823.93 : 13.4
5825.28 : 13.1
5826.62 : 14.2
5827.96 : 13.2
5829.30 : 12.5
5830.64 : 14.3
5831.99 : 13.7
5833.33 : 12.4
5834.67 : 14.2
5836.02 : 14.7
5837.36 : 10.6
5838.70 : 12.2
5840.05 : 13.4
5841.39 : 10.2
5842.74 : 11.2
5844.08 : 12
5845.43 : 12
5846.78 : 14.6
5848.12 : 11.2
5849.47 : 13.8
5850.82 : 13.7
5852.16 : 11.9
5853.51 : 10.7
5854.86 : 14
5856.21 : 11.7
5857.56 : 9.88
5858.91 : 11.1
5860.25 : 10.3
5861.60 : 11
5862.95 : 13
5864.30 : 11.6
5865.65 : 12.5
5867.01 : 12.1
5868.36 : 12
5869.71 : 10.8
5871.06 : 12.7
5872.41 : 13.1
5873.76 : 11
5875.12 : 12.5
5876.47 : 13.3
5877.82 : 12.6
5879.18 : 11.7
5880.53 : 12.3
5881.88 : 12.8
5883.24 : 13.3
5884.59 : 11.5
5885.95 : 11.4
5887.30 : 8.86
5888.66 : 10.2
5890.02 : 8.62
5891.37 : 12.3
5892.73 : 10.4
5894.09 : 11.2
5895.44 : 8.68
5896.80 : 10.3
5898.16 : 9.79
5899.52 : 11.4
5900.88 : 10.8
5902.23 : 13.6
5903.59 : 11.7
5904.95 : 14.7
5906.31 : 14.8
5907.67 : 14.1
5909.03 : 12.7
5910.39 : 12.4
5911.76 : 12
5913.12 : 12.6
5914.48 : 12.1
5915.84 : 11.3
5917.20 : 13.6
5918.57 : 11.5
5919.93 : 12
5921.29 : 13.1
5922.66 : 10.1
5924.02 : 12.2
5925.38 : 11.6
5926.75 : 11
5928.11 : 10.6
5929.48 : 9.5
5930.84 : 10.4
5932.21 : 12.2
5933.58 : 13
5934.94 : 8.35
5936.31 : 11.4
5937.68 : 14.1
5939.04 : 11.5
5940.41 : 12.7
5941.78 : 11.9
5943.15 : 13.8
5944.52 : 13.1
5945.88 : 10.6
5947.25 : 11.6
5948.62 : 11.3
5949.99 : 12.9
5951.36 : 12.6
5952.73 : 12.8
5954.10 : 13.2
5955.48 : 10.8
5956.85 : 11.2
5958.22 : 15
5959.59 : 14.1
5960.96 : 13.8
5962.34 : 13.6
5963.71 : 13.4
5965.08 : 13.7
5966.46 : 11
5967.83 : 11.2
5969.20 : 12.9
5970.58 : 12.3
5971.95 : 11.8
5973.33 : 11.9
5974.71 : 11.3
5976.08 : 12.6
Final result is 0.5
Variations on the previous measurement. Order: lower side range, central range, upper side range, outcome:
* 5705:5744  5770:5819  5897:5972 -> 0.7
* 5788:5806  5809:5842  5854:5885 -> -1.8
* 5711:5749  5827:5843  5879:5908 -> -1.4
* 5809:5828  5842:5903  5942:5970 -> 4.2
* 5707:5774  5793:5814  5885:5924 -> -0.2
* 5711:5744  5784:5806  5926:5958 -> 0.3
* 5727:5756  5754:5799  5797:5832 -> -0.7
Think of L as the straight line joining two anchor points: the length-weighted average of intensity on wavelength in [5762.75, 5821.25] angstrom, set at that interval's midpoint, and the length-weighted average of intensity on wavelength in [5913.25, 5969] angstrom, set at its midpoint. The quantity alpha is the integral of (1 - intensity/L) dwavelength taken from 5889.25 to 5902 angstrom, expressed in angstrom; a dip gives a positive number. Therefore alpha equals 1.7 angstrom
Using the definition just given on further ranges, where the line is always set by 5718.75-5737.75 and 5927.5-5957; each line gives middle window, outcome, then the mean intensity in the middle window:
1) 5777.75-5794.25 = 0.2 angstrom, 11.9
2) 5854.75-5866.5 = 0.4 angstrom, 11.6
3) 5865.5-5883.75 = -0.6 angstrom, 12.3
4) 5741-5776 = -1.2 angstrom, 12.6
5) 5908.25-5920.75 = -0.4 angstrom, 12.3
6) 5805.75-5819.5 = 0.0 angstrom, 12.1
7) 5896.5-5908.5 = -0.5 angstrom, 12.4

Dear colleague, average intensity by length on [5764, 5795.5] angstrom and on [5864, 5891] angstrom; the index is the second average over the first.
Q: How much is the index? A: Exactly 0.94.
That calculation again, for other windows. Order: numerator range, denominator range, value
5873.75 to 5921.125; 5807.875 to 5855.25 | 0.94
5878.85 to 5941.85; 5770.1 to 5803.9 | 0.99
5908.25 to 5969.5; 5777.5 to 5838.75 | 0.99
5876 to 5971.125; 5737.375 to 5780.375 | 0.96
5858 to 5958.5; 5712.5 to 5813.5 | 0.97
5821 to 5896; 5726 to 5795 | 0.98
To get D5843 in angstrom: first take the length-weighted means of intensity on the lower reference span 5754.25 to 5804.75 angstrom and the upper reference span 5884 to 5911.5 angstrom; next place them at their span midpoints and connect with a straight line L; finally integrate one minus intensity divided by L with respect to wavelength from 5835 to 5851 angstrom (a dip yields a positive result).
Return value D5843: -0.9 angstrom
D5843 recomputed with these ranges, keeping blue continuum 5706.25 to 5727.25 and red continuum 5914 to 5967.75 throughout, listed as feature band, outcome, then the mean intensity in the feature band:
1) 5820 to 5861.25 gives -1.8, 12.5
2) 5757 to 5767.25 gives -1.2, 13.2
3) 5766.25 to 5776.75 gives -0.7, 12.6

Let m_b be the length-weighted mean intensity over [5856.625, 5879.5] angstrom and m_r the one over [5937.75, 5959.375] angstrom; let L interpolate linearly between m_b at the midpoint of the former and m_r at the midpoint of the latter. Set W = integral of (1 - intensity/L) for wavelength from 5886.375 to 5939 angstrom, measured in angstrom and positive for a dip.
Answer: 2.6 angstrom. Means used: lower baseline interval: 11.8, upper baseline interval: 12.4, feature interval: 11.6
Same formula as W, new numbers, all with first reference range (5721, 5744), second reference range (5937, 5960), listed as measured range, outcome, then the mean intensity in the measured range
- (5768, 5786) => 0.5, 12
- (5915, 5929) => 0.9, 11.7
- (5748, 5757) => 0.4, 11.8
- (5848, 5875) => 1.1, 11.9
